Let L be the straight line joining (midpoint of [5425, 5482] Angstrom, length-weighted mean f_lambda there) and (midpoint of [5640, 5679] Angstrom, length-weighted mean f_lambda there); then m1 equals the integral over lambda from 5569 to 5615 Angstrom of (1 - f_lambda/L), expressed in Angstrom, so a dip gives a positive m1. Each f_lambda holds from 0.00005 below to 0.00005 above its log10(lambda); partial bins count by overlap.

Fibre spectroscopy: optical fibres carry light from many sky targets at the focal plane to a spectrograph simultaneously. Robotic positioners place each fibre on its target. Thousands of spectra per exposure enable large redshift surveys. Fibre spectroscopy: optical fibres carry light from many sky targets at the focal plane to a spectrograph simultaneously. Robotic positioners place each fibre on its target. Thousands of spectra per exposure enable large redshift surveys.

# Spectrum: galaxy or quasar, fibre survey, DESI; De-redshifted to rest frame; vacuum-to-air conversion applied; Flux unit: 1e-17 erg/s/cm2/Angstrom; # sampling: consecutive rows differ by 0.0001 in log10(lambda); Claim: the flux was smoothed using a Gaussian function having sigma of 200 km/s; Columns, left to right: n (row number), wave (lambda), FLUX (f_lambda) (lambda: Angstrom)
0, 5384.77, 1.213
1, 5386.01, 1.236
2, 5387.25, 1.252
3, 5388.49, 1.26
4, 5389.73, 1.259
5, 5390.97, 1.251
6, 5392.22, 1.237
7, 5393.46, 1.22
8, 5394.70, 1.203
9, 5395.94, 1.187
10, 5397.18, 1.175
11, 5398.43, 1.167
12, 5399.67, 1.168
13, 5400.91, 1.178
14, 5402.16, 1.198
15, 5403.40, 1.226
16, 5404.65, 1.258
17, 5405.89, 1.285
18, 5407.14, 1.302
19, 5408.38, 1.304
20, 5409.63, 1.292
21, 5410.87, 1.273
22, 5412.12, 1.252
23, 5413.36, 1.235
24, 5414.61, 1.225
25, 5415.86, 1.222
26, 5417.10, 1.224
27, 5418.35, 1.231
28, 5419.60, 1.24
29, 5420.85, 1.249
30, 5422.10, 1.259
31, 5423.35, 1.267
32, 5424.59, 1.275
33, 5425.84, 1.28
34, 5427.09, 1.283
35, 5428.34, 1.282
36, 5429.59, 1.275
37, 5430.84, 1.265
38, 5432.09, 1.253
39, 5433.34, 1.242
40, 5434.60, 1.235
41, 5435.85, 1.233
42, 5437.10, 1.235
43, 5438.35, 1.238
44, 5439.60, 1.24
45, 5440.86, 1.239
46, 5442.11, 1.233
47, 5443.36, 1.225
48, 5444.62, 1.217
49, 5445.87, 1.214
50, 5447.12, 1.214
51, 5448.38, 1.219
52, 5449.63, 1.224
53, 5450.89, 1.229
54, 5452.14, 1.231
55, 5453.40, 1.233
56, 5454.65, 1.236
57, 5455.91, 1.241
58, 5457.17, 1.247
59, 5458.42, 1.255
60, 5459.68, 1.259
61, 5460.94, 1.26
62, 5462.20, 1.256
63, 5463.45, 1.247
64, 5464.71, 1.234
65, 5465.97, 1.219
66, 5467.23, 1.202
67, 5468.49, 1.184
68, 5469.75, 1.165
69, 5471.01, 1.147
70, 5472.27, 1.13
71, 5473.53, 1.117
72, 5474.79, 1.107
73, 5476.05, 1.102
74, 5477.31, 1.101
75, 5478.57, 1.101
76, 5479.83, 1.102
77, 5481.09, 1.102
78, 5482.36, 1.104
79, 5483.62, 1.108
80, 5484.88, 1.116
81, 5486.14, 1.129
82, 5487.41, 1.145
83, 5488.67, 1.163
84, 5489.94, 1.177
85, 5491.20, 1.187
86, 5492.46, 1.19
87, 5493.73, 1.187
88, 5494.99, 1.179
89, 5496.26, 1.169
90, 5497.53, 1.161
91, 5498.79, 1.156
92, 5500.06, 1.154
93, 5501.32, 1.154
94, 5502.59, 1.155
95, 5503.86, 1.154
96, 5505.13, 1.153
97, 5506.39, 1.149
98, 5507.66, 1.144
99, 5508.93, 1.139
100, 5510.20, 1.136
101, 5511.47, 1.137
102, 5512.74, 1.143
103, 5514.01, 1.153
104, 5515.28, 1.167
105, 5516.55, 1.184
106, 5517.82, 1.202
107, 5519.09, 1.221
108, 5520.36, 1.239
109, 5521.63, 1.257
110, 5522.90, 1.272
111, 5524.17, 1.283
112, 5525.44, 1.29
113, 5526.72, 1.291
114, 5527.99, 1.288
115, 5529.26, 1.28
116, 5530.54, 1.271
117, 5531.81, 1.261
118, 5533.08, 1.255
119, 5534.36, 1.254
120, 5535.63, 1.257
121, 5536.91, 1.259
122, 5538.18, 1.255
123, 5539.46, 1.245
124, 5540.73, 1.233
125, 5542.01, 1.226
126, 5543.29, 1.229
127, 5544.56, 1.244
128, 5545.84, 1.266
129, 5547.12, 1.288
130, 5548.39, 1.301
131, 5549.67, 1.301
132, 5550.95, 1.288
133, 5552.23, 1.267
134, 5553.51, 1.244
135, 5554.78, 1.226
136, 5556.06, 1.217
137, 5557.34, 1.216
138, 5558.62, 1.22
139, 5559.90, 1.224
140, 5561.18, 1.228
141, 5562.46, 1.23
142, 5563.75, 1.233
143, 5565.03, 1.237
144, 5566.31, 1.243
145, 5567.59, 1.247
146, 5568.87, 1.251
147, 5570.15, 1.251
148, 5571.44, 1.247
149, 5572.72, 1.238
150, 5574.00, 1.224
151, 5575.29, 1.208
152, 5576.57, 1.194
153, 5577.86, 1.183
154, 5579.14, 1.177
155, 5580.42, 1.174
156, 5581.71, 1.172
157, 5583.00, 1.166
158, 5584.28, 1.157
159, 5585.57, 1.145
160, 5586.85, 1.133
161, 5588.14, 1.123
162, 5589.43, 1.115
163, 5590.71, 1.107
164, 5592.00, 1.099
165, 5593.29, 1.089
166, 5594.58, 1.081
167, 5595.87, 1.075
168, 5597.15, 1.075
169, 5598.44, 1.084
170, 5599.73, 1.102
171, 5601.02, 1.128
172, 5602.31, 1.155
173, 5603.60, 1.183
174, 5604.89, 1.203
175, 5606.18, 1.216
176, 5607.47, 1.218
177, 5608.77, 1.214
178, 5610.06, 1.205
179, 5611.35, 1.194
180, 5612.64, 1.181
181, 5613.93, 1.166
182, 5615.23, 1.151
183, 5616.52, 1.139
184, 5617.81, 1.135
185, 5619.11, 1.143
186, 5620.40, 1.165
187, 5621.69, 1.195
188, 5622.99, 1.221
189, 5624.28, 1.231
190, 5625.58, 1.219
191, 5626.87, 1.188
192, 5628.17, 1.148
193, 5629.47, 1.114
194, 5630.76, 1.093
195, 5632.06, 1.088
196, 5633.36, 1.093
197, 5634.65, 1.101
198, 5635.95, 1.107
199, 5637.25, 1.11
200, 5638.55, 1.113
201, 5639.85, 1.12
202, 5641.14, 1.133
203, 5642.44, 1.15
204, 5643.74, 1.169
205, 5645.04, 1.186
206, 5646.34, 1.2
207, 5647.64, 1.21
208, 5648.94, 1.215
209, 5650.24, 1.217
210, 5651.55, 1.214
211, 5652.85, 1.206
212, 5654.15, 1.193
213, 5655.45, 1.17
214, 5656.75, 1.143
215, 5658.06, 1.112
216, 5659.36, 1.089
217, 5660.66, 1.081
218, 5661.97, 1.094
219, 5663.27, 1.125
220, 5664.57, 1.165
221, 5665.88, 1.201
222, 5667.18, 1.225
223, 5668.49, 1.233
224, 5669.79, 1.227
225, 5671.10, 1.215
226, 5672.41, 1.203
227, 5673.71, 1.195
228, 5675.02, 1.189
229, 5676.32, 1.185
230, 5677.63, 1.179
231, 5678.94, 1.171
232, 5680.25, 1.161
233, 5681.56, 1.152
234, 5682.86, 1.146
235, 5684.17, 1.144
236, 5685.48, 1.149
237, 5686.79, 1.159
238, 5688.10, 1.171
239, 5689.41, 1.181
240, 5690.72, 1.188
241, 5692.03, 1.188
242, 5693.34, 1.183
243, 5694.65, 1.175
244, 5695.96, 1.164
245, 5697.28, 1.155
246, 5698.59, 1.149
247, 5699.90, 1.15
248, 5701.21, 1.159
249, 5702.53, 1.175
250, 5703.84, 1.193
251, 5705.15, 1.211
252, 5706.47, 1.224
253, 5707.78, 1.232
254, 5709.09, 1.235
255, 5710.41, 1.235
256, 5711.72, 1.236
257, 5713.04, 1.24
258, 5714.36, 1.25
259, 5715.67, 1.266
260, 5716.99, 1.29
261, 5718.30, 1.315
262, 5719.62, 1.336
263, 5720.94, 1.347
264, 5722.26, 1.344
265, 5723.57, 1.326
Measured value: 0.95 Angstrom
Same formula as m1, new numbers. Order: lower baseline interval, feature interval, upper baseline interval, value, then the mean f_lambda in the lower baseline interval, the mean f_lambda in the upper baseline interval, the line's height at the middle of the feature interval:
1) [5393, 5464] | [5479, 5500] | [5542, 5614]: 1.26 Angstrom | 1.24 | 1.19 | 1.22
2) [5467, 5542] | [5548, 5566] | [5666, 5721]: -0.85 Angstrom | 1.18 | 1.2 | 1.19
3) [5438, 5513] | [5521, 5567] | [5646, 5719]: -2.84 Angstrom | 1.18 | 1.19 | 1.18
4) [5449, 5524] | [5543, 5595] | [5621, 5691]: -1.60 Angstrom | 1.18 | 1.16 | 1.17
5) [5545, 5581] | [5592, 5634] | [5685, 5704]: 2.04 Angstrom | 1.24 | 1.17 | 1.21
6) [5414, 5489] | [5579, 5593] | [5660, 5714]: 0.63 Angstrom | 1.21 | 1.18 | 1.19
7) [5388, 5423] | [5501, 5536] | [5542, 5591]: 0.34 Angstrom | 1.23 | 1.22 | 1.22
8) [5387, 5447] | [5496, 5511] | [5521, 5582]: 1.11 Angstrom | 1.24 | 1.25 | 1.24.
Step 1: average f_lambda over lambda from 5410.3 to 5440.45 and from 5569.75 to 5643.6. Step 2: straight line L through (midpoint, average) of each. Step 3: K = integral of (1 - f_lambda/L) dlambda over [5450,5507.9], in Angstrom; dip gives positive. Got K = 2.33 Angstrom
